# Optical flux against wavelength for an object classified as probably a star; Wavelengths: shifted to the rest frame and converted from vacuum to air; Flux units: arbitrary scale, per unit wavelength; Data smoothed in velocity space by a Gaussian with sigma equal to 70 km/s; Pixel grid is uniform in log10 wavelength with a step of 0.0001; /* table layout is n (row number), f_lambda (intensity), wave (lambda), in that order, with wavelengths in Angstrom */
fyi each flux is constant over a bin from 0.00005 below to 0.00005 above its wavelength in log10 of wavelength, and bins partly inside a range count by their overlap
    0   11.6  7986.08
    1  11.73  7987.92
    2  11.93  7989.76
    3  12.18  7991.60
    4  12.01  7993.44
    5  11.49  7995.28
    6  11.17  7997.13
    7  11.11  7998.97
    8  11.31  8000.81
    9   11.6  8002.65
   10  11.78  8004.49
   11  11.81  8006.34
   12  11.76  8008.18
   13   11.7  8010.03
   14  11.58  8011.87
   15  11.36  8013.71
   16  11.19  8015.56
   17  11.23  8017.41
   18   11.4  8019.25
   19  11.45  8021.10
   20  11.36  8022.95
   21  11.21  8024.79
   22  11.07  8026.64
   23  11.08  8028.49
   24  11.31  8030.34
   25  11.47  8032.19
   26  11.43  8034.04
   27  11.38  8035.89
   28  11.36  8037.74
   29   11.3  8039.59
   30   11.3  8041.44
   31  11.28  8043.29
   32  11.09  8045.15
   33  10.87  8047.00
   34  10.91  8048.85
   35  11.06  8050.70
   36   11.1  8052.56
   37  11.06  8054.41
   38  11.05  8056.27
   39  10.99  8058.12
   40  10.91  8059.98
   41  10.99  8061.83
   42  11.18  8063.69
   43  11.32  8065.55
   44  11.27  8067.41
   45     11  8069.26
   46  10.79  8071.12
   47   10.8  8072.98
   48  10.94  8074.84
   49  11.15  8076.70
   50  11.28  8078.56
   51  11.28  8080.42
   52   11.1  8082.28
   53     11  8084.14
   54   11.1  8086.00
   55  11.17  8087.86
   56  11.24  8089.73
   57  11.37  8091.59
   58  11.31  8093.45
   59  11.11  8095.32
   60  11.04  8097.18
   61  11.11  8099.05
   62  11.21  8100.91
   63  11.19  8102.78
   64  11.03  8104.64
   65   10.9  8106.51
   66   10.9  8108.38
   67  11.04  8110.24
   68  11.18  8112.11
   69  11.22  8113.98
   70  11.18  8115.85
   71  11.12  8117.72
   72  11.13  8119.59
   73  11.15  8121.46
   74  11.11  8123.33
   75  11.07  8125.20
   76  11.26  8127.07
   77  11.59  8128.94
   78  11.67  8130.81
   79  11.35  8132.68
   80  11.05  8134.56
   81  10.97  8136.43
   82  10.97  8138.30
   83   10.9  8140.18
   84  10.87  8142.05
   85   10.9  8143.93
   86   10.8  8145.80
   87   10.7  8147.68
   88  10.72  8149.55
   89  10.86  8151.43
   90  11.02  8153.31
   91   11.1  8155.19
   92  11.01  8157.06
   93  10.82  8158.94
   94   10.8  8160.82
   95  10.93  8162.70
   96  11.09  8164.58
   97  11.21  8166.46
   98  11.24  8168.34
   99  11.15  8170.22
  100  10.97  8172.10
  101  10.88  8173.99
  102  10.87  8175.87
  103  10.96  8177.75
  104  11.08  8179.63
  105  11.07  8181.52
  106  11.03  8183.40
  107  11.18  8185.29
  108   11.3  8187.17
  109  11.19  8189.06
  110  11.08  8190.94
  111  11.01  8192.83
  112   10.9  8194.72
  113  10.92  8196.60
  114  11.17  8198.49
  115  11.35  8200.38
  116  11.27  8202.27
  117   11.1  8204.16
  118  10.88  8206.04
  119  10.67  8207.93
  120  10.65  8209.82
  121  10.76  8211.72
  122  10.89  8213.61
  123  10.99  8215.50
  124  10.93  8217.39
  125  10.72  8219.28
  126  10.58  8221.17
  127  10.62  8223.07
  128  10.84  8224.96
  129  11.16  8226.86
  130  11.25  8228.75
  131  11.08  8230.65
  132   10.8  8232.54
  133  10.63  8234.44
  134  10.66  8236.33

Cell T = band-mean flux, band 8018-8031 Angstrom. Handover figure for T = 11.3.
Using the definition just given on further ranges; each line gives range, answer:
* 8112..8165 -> 11.1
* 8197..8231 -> 10.9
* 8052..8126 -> 11.1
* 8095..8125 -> 11.1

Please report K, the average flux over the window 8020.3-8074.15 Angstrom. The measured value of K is 11.1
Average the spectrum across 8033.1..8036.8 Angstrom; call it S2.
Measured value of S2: 11.4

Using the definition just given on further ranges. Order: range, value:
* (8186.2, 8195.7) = 11.1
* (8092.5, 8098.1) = 11.2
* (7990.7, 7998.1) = 11.7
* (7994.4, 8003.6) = 11.3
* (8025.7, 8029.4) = 11.1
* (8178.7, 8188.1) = 11.1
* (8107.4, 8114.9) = 11.1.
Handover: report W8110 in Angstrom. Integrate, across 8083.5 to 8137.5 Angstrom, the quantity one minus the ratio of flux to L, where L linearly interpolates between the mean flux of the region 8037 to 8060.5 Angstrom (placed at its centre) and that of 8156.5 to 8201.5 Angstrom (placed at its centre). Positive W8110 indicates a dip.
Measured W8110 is -0.4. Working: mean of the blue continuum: 11.1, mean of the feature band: 11.2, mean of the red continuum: 11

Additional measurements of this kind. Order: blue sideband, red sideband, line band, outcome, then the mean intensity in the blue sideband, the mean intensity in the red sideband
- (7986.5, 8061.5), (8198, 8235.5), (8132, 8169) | 0.4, 11.4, 10.9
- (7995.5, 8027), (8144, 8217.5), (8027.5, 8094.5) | 0.9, 11.4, 11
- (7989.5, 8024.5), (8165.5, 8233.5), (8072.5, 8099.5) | 0.4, 11.5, 11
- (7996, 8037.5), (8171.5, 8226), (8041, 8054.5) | 0.3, 11.4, 11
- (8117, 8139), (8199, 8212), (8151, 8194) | 0.1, 11.2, 11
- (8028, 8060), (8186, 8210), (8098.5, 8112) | 0.1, 11.2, 11.1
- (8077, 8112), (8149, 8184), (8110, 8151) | -0.1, 11.1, 11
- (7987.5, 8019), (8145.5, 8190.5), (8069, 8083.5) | 0.4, 11.6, 11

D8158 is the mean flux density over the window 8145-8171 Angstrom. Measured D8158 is 11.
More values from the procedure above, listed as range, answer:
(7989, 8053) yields 11.4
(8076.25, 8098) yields 11.2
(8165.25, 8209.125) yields 11.1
